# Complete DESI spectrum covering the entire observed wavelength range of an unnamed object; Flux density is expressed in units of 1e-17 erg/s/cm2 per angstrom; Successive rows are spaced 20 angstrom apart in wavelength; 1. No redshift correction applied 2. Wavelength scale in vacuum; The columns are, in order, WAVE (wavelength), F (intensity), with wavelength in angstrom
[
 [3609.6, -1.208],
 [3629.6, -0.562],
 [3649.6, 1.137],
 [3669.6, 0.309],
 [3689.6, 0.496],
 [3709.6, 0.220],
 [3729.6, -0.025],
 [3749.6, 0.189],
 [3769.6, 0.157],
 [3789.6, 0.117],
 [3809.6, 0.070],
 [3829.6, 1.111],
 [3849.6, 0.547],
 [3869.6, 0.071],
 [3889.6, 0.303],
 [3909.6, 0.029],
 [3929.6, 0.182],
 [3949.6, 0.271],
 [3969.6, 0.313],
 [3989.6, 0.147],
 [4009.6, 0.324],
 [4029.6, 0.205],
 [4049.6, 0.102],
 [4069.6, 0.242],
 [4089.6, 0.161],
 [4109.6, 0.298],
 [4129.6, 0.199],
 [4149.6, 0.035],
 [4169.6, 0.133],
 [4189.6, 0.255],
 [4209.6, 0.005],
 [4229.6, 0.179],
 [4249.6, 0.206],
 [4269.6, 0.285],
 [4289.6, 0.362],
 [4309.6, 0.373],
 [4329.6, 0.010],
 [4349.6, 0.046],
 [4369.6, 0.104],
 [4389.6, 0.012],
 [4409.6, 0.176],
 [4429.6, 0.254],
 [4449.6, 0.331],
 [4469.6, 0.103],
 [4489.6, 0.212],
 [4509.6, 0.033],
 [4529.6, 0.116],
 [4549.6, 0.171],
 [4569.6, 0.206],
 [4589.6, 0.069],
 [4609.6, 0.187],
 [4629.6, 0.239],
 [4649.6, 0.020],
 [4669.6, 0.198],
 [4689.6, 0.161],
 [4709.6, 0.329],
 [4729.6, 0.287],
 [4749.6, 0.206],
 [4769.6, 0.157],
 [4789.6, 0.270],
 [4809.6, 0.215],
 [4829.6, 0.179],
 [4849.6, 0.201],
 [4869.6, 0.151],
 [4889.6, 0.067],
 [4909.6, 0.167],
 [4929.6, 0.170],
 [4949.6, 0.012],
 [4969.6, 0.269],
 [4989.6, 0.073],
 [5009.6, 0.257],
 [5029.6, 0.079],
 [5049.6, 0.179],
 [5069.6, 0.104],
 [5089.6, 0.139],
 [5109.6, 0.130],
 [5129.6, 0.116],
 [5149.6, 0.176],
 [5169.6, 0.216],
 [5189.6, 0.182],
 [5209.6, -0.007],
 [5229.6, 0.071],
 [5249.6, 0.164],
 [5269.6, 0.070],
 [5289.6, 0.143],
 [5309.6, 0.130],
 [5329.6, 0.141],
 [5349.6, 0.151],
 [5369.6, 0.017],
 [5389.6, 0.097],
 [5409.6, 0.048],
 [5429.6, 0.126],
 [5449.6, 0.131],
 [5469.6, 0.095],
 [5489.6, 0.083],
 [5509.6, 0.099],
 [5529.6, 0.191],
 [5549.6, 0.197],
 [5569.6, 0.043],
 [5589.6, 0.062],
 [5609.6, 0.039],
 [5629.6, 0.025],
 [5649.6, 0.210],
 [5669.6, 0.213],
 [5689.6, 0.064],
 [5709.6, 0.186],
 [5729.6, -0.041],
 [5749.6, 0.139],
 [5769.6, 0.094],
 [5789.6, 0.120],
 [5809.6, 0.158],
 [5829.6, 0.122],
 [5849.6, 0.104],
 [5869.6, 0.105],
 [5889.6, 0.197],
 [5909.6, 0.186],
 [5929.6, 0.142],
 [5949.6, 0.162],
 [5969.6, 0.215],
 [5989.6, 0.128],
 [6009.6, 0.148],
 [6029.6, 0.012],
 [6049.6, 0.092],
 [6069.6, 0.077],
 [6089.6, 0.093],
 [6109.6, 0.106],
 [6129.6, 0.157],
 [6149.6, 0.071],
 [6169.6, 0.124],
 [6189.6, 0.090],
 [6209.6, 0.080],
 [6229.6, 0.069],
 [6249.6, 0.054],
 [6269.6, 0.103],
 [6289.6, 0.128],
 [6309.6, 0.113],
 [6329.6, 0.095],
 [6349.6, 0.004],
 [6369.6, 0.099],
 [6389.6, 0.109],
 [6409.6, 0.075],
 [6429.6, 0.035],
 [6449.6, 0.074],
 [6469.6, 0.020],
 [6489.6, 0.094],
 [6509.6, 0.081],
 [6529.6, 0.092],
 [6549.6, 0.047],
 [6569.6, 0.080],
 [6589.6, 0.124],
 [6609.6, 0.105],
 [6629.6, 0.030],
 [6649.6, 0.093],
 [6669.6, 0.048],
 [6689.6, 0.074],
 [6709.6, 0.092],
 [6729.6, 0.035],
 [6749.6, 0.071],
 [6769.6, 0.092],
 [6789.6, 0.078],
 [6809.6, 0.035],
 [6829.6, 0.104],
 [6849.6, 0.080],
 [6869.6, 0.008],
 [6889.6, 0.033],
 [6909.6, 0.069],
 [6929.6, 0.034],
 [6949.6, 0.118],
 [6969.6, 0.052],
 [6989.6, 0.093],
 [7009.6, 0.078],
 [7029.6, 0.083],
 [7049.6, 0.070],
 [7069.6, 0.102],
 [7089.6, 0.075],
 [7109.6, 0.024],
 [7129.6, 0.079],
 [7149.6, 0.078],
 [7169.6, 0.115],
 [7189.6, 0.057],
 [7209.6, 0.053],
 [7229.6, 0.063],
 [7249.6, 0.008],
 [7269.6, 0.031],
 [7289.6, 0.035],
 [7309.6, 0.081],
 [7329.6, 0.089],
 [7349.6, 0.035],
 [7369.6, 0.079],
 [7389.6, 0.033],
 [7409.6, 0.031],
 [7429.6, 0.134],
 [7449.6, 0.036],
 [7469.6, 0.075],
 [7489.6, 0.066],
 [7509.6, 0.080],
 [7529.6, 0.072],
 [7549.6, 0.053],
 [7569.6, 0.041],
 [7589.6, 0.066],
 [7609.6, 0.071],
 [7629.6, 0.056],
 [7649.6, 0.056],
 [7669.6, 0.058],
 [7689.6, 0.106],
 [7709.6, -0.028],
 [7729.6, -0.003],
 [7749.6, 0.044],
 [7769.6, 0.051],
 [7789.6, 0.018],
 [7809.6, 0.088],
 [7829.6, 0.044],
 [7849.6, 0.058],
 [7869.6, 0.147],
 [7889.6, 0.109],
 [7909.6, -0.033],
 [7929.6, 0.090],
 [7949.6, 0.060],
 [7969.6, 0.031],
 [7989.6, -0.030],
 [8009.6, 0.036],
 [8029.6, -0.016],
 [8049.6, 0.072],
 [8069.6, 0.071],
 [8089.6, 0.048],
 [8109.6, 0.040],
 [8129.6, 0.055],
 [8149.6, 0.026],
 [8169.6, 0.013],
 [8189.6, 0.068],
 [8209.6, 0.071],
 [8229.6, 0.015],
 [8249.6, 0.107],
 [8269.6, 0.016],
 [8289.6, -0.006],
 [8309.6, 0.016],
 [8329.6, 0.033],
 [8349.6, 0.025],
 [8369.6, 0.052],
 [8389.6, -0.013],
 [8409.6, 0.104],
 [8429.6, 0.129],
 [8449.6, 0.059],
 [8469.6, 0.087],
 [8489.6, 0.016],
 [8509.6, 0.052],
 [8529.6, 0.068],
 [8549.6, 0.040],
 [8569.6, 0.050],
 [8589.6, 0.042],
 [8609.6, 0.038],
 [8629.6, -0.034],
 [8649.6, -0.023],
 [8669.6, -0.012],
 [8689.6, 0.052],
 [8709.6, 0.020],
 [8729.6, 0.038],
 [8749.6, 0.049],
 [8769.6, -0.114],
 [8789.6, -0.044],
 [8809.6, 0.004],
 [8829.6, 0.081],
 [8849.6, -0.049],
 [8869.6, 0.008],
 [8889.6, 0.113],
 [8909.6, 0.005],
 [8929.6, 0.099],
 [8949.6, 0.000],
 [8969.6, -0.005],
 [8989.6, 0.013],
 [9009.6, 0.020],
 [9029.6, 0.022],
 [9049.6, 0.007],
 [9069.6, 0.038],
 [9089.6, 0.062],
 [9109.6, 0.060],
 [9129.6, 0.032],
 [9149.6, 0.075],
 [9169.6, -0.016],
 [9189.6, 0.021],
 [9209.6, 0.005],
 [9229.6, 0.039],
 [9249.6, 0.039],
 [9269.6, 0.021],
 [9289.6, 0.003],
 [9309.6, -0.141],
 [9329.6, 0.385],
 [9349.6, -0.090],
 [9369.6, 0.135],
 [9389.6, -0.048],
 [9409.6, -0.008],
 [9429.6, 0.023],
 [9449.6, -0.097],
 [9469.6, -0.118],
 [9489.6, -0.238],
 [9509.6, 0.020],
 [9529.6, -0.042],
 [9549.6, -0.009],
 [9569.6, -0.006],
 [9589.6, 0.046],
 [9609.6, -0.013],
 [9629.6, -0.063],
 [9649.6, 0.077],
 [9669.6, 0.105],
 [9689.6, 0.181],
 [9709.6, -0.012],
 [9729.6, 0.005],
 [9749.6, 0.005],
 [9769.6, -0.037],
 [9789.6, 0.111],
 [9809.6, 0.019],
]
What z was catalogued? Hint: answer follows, 1.503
